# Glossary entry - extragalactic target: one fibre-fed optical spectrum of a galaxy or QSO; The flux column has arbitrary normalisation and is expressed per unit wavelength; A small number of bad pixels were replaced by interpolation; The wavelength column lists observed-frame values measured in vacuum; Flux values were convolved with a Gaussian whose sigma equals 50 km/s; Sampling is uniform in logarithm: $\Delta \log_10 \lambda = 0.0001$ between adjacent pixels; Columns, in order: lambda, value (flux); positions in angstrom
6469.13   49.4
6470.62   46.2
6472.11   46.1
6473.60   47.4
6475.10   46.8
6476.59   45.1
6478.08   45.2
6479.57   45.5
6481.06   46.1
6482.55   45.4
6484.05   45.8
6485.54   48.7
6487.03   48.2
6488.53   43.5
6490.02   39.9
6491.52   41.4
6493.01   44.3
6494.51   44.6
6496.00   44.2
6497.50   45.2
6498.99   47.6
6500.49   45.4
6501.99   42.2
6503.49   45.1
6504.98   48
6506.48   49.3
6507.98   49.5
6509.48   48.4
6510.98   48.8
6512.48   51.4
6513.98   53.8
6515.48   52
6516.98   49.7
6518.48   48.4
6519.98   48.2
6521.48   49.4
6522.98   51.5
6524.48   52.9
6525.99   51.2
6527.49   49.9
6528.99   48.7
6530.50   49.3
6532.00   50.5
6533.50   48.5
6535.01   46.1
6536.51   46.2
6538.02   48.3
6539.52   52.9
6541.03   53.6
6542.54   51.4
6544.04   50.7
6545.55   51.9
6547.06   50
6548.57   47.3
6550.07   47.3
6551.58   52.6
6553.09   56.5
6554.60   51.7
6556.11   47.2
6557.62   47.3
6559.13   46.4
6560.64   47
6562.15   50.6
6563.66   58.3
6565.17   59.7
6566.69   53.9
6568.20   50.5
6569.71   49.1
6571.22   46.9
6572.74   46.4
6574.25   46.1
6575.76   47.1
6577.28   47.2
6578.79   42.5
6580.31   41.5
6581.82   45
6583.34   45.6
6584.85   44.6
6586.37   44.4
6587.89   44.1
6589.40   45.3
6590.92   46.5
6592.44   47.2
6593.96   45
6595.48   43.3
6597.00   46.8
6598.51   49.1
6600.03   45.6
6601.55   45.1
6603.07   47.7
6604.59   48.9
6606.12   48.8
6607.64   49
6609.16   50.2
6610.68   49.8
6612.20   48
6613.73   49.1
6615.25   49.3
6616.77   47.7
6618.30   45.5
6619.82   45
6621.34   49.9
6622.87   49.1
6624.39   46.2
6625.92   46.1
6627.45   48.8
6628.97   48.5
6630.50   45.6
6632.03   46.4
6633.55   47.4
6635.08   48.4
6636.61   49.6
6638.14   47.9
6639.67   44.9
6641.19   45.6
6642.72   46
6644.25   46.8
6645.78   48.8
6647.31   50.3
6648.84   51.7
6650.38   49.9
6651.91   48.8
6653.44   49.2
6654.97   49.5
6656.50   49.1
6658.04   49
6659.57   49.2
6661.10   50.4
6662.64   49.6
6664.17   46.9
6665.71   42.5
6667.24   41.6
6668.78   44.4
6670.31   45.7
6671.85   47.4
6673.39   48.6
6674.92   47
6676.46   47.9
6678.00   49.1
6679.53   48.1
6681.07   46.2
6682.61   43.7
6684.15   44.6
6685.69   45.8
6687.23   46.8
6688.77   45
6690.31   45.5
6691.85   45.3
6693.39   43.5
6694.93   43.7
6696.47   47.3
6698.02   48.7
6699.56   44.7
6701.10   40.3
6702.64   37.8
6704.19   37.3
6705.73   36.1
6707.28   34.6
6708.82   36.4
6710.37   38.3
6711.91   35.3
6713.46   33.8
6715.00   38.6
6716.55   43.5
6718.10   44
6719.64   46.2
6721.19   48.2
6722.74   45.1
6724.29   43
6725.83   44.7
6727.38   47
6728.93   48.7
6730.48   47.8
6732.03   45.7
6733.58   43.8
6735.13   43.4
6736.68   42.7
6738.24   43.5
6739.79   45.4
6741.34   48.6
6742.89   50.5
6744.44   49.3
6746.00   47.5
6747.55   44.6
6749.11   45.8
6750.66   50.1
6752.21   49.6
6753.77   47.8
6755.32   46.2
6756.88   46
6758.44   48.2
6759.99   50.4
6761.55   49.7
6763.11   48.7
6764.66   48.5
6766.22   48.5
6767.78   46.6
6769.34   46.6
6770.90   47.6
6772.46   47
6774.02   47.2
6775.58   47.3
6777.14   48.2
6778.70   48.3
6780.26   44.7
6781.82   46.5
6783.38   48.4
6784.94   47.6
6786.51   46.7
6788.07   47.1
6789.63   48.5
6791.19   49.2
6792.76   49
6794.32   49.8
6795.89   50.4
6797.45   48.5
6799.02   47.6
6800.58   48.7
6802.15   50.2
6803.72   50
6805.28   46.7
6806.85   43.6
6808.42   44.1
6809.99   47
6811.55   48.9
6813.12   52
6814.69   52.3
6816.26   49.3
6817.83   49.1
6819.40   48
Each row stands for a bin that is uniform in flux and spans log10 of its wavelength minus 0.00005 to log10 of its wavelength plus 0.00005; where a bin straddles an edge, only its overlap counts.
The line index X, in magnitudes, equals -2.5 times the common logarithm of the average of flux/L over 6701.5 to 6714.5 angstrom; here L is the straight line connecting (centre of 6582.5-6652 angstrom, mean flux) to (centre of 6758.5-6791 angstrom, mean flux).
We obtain 0.29 mag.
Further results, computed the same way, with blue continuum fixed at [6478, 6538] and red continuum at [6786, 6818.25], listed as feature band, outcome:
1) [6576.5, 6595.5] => 0.070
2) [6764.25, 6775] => 0.024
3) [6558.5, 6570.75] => -0.091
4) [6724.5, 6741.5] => 0.067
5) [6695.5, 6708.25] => 0.180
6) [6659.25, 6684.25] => 0.033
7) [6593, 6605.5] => 0.032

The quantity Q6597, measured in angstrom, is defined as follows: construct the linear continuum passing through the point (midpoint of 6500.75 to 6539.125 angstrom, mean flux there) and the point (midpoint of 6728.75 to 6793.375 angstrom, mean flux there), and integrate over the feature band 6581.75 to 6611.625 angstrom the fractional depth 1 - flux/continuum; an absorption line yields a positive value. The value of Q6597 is 1.15 angstrom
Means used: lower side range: 49.1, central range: 46.6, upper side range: 47.3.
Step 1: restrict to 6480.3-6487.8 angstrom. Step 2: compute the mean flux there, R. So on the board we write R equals 46.8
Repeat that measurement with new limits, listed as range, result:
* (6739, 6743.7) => 48.3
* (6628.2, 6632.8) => 46.9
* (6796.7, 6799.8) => 48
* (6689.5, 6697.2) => 45.1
